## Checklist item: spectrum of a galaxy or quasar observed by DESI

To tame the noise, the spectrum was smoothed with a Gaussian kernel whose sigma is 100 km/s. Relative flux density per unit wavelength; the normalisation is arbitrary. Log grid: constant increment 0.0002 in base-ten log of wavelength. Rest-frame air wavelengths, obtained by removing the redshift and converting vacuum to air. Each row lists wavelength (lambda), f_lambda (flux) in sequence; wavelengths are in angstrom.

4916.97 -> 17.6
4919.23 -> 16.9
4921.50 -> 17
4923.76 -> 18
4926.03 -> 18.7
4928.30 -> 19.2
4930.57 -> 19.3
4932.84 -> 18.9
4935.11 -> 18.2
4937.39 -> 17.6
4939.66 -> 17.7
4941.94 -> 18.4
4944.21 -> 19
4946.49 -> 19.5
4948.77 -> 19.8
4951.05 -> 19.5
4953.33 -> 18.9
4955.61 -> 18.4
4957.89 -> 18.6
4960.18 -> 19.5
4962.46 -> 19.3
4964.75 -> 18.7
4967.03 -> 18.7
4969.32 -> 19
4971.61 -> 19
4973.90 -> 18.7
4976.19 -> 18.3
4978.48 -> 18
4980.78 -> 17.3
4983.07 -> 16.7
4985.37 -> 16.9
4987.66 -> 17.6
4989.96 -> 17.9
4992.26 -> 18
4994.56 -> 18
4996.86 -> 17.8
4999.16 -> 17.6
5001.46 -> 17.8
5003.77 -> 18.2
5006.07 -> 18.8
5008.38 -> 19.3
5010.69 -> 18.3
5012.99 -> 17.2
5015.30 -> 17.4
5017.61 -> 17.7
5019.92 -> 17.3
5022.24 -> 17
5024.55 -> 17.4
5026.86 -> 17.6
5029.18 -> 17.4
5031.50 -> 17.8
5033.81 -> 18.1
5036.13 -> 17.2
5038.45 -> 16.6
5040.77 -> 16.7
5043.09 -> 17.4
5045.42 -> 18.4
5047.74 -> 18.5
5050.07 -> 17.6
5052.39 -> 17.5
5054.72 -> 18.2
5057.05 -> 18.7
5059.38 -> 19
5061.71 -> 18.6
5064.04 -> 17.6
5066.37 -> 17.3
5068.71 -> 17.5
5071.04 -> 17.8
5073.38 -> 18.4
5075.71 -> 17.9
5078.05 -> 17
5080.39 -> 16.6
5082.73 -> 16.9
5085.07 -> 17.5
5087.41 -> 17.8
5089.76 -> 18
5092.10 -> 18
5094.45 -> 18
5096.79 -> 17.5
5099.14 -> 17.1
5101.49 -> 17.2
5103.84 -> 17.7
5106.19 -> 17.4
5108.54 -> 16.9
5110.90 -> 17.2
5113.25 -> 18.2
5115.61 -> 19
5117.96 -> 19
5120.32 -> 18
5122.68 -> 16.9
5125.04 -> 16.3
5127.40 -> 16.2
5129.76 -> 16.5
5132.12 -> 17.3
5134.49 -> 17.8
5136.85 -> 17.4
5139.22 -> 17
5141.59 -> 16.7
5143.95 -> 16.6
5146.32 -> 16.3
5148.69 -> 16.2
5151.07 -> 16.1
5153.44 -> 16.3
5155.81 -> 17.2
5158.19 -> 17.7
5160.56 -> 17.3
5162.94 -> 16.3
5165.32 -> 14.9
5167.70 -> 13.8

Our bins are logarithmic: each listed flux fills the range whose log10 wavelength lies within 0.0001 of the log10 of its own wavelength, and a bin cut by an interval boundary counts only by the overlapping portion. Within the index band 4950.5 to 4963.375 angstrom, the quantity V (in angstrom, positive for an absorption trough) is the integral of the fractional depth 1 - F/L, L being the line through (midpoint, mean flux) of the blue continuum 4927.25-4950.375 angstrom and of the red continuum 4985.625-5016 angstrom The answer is -0.3 angstrom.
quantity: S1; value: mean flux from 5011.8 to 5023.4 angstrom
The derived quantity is 17.3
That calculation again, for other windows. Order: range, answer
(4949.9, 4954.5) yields 19.2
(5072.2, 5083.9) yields 17.4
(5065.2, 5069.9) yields 17.4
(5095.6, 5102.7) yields 17.3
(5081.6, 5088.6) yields 17.4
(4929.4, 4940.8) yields 18.3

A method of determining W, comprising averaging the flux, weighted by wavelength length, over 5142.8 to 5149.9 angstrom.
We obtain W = 16.3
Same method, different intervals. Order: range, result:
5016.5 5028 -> 17.4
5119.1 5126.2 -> 17.1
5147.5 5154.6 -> 16.2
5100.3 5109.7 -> 17.3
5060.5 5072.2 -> 17.8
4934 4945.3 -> 18.2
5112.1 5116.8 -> 18.6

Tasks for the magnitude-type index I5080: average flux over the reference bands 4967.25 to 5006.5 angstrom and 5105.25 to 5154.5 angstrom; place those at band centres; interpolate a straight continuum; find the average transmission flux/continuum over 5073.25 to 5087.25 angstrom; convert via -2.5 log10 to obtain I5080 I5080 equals 0.00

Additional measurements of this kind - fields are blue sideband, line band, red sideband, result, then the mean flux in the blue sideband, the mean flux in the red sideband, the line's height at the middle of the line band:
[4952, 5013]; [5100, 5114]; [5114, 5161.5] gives -0.004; 18.3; 17.1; 17.3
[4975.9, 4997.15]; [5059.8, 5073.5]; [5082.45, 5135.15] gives -0.021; 17.6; 17.5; 17.5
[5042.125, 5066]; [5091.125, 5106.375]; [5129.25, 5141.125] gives 0.004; 18.1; 17.2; 17.6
